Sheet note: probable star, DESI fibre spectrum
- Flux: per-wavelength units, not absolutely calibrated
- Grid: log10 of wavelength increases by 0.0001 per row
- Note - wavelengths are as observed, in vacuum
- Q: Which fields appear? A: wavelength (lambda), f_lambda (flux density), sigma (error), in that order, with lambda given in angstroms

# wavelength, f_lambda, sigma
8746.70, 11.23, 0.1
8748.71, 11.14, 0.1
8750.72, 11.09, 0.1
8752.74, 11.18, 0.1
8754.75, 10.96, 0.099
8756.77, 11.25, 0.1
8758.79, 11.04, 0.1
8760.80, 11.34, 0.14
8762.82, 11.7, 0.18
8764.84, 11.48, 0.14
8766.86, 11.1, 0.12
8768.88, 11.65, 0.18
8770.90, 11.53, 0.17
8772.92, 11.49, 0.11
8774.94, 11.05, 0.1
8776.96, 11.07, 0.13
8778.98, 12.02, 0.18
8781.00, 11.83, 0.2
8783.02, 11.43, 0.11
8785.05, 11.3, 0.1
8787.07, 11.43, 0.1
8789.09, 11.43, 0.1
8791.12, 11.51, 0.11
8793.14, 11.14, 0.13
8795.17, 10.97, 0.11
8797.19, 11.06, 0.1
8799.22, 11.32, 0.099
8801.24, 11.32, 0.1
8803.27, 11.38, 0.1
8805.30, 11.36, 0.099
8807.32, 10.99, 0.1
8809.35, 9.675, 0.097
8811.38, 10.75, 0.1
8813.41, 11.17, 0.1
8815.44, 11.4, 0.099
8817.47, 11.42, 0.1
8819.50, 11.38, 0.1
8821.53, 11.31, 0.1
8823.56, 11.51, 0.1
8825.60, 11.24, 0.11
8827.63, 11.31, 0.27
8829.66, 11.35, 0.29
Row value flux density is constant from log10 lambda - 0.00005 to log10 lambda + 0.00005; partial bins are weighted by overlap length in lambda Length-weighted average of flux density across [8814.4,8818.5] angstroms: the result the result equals 11.4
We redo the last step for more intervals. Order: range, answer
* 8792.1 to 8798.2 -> 11.1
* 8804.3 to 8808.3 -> 11.2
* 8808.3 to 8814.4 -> 10.5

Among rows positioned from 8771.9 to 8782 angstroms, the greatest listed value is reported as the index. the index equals 12.02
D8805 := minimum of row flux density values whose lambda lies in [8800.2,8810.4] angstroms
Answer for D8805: 9.675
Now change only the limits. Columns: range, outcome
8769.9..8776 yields 11.05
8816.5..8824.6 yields 11.31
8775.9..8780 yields 11.07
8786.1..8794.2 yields 11.14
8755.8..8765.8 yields 11.04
